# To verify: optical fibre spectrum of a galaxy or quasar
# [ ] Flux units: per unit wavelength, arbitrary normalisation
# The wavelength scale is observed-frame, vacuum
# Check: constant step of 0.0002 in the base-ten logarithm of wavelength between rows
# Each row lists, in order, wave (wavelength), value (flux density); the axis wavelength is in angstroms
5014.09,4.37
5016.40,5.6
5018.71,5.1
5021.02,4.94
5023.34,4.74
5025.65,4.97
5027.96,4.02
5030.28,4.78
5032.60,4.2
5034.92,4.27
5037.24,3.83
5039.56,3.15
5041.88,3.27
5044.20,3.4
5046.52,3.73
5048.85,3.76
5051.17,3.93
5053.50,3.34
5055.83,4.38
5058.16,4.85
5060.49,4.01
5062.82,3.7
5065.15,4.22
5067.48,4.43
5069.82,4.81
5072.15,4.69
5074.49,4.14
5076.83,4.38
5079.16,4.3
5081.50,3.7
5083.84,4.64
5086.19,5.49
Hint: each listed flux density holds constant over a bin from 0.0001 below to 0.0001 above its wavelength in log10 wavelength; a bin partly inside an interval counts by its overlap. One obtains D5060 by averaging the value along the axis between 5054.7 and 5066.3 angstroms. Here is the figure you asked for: 4.23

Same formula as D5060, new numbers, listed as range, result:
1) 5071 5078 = 4.4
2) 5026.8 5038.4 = 4.22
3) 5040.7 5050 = 3.54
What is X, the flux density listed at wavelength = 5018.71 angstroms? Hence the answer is 5.1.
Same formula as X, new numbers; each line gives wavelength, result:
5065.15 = 4.22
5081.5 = 3.7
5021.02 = 4.94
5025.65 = 4.97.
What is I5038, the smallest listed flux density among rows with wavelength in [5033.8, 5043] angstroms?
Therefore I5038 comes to 3.15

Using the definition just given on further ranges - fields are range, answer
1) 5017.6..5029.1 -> 4.02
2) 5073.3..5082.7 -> 3.7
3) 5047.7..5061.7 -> 3.34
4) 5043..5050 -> 3.4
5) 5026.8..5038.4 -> 3.83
